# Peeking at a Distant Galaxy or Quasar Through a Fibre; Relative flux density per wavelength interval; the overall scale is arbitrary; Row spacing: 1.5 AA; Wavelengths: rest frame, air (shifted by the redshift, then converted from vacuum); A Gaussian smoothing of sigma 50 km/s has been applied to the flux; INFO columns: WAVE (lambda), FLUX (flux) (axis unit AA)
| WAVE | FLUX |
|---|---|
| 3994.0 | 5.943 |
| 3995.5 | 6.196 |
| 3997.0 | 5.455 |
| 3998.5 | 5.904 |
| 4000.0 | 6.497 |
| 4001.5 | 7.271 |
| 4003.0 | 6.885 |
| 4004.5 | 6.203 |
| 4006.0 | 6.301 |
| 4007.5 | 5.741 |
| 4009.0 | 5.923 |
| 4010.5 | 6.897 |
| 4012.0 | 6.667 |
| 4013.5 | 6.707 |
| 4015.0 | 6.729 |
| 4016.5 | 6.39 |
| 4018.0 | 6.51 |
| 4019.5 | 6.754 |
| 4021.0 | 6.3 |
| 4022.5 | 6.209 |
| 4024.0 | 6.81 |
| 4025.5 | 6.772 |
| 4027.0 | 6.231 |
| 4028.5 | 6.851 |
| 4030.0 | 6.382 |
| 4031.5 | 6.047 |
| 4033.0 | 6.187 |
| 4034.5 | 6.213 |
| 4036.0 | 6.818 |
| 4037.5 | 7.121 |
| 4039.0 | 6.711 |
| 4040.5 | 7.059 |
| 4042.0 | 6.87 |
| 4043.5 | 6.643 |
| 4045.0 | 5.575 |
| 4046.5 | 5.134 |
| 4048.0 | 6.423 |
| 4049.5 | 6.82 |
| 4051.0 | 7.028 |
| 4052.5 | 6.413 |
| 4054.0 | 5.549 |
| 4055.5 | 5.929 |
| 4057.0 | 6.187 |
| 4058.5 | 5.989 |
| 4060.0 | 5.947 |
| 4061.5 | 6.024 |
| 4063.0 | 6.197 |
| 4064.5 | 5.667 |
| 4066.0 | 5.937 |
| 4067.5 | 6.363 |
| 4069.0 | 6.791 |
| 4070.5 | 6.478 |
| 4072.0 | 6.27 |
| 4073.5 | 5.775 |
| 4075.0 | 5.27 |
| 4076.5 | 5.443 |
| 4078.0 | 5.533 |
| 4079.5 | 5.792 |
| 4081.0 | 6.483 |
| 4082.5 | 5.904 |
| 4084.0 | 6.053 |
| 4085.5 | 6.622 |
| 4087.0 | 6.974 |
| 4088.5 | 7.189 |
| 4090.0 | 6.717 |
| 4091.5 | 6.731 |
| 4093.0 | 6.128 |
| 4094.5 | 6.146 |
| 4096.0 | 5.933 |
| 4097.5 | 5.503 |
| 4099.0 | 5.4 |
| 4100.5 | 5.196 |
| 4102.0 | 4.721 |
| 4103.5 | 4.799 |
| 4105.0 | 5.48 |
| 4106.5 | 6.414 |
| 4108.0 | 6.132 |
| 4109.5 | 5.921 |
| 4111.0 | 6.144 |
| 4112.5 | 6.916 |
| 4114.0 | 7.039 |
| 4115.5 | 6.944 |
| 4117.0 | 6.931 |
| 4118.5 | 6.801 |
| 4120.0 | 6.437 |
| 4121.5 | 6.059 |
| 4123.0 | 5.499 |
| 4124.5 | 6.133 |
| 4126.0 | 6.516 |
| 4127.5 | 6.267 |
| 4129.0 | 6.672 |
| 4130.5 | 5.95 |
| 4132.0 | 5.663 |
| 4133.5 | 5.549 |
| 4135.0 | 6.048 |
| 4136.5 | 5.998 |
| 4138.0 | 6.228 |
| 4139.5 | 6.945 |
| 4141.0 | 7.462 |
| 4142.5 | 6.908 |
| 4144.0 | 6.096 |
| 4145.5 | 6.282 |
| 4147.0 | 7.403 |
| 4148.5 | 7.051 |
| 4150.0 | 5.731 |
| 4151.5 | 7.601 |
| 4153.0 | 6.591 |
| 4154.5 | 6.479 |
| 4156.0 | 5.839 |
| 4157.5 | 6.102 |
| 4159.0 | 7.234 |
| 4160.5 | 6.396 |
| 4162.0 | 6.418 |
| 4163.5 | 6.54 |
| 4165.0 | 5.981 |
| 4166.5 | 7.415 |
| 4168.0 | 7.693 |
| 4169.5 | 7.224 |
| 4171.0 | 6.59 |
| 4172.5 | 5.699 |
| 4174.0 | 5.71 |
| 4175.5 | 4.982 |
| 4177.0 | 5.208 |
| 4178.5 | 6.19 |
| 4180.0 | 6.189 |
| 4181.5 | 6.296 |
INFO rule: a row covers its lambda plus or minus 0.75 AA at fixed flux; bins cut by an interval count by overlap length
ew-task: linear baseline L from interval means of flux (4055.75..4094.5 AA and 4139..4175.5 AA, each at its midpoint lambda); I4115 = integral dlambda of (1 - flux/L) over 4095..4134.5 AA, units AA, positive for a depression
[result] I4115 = 2.1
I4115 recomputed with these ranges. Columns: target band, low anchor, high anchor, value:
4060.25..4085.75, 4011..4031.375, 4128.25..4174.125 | 2.0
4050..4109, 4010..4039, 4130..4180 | 4.2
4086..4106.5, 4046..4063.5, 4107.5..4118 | 1.6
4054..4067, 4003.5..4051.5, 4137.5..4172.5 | 1.1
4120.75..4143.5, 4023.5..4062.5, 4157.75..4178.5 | 0.4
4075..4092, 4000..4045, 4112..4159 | 0.6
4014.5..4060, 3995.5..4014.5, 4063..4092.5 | -0.8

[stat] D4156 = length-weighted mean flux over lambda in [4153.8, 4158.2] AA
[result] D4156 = 6.14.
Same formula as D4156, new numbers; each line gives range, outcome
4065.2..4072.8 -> 6.36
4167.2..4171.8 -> 7.16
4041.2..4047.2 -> 6.07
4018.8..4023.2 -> 6.42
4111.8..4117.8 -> 6.96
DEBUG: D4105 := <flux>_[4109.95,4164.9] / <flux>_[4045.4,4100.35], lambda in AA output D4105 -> 1.1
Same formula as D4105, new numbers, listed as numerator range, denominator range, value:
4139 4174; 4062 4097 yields 1.08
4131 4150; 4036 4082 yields 1.04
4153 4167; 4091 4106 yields 1.16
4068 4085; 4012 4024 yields 0.92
